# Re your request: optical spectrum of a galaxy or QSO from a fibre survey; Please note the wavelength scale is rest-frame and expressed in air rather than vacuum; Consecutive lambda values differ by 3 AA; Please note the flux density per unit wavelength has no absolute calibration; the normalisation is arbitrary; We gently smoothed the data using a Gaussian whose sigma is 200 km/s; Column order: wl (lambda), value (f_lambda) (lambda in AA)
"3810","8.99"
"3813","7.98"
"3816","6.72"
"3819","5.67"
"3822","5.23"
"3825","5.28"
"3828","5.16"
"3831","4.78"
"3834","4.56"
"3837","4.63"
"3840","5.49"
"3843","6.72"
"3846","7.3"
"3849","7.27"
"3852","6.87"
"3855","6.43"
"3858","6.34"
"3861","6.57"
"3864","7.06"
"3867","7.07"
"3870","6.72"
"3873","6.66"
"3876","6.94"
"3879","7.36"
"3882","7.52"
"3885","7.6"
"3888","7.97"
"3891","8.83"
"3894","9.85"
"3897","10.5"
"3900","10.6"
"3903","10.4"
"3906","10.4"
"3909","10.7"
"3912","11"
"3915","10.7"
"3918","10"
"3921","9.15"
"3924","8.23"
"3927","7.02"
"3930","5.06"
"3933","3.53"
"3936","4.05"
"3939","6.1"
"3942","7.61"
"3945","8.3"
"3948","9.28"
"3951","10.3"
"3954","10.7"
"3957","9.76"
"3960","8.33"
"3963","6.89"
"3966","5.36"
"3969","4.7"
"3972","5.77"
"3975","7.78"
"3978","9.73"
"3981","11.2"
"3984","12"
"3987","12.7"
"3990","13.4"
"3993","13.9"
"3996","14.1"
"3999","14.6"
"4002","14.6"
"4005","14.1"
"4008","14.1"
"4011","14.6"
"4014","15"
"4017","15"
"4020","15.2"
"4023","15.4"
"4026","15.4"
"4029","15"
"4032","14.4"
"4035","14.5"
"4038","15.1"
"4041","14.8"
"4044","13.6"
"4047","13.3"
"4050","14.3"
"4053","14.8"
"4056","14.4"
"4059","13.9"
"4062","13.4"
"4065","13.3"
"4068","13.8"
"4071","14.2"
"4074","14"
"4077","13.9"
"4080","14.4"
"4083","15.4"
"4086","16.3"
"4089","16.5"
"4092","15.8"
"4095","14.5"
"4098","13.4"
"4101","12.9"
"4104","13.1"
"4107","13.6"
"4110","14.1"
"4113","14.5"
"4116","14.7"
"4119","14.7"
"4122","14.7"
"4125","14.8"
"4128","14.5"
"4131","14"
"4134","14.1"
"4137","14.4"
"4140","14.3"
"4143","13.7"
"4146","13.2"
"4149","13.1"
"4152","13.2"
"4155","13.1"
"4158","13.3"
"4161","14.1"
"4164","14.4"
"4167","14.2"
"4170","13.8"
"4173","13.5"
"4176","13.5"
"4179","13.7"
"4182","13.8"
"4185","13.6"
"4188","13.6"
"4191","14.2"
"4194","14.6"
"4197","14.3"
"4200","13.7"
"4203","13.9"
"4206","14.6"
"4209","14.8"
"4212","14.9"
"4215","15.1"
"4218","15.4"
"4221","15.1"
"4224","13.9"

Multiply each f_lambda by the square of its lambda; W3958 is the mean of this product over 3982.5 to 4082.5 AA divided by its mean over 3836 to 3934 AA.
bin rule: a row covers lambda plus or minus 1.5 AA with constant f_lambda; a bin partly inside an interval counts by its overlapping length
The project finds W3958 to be 1.9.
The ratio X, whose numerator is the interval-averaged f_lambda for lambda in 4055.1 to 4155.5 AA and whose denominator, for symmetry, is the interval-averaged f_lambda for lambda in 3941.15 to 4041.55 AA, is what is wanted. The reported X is 1.19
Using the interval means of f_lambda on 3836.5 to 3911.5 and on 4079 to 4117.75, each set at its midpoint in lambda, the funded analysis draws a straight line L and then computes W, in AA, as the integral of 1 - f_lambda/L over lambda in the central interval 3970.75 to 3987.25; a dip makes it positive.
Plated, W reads 1.95 AA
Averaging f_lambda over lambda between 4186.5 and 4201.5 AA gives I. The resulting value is 14.1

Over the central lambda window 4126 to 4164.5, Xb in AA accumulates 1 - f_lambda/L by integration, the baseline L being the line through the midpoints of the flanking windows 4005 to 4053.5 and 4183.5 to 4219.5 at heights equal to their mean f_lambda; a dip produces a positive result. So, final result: 1.8 AA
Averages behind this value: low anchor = 14.6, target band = 13.8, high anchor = 14.4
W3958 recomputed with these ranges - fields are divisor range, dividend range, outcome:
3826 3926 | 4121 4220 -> 2.09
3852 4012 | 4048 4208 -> 1.70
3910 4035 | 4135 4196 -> 1.42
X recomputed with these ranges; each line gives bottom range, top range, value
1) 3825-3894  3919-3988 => 1.19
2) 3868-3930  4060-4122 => 1.63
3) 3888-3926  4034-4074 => 1.42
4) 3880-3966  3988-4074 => 1.68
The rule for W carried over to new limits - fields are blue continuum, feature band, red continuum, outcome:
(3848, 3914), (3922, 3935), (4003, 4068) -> 5.26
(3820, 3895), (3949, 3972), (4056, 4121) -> 4.83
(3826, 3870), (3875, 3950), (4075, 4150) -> -2.79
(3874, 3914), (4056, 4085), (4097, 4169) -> -3.21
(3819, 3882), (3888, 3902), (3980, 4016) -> -2.03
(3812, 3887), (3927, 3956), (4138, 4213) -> 4.45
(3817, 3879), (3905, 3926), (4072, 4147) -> -4.25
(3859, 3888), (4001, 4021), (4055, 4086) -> -4.34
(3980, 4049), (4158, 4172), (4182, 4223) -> 0.35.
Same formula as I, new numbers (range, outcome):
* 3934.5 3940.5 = 5.07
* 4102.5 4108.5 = 13.3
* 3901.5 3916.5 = 10.6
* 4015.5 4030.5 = 15.2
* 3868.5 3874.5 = 6.69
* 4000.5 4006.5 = 14.3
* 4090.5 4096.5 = 15.2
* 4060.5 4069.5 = 13.5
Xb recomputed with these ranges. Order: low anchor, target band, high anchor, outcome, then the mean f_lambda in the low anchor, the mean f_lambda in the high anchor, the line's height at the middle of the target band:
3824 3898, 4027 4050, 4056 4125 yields -3.2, 6.85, 14.3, 12.6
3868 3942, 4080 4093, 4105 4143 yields -2.5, 8.18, 14.3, 13.3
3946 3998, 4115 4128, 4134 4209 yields -1.9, 9.79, 13.8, 12.8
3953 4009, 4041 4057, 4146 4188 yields -3.2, 10.7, 13.6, 11.8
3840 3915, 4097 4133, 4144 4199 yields -4.1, 8.11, 13.7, 12.7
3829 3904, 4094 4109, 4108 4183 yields -0.7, 7.25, 14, 12.9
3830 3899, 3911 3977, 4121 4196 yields 8.5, 7.04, 13.9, 8.9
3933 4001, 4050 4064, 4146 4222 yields -3.6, 9.3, 14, 11.3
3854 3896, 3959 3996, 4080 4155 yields 3.1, 7.4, 14.3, 10.3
